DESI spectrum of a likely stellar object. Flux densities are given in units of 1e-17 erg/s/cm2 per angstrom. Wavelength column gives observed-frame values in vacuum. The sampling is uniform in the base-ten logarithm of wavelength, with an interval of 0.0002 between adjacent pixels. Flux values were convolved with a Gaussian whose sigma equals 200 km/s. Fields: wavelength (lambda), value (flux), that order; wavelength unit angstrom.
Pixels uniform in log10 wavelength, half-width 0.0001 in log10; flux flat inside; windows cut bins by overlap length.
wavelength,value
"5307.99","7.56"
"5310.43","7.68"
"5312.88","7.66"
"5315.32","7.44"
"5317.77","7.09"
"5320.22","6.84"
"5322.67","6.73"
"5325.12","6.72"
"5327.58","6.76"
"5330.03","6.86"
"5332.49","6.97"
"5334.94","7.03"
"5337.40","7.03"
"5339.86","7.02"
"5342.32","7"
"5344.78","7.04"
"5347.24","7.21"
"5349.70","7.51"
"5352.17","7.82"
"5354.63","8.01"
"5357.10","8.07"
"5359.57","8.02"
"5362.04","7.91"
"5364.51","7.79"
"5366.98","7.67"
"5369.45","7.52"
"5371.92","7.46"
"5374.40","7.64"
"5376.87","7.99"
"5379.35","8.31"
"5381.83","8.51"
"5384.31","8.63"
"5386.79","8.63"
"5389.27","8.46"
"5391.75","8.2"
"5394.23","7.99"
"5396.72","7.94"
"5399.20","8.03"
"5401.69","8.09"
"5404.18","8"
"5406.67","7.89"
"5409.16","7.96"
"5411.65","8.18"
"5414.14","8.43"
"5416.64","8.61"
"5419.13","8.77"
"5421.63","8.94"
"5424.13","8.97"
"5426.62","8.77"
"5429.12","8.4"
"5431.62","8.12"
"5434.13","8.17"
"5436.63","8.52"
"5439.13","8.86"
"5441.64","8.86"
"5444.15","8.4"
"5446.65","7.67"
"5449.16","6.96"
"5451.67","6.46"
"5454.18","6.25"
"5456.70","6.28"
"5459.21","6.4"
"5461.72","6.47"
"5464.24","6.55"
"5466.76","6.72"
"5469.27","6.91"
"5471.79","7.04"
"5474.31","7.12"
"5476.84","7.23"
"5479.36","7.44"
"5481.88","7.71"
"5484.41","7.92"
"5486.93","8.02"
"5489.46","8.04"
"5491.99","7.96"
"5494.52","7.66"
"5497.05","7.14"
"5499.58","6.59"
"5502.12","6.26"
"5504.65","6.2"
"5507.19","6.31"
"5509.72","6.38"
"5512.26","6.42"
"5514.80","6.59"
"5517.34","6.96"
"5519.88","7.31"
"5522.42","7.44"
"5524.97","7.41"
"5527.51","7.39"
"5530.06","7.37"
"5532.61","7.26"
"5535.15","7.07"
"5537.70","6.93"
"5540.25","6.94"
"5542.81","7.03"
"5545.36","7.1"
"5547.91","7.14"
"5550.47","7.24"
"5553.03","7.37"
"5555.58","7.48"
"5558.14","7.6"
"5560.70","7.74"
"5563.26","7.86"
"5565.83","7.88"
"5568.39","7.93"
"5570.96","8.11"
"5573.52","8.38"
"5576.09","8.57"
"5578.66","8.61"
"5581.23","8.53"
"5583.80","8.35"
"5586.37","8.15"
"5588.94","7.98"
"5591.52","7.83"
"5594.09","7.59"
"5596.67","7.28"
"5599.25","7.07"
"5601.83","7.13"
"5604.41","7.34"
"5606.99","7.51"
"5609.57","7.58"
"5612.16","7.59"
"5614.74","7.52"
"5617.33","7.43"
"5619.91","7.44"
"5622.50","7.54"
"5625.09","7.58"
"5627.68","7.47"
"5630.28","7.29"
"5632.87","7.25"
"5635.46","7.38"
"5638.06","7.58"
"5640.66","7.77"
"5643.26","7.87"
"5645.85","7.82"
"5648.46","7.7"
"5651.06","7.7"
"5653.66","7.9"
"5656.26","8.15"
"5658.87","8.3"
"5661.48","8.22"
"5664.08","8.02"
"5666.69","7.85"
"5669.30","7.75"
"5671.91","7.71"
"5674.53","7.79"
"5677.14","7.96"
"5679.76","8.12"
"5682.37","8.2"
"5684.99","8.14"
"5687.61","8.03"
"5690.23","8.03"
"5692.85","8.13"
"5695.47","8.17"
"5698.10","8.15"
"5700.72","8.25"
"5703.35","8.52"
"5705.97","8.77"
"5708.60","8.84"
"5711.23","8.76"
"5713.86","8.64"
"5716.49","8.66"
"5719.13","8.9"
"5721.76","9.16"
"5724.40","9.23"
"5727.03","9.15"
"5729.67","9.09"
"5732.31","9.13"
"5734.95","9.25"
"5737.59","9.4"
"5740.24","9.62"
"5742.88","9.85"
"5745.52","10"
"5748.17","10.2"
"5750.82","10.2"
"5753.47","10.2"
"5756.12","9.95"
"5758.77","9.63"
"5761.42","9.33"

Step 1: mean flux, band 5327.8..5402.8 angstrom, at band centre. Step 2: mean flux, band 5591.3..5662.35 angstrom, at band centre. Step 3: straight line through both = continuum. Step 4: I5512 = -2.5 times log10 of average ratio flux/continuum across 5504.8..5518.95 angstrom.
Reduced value 0.17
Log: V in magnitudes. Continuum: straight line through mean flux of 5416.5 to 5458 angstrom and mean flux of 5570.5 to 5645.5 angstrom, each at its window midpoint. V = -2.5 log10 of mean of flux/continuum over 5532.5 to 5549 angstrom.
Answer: 0.11 mag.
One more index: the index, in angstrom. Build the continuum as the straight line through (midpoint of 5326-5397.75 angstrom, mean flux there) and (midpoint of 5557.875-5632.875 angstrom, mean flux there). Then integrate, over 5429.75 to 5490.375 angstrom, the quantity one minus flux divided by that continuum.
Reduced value 2.2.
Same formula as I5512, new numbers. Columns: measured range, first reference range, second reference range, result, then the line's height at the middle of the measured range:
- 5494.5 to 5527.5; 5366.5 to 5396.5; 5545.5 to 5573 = 0.14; 7.76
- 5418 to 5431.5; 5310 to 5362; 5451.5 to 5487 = -0.23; 7.06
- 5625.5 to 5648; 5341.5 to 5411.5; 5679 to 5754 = 0.15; 8.68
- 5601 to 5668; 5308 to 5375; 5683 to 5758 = 0.13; 8.64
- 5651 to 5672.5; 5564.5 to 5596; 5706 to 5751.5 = 0.10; 8.76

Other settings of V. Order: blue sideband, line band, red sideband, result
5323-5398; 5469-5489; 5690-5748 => 0.084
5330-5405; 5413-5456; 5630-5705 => -0.048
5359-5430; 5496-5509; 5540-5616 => 0.214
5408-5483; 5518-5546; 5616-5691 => 0.078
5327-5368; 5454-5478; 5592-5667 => 0.119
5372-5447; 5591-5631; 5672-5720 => 0.121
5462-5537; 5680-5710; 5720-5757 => 0.106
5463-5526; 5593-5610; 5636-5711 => 0.047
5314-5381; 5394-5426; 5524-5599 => -0.116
